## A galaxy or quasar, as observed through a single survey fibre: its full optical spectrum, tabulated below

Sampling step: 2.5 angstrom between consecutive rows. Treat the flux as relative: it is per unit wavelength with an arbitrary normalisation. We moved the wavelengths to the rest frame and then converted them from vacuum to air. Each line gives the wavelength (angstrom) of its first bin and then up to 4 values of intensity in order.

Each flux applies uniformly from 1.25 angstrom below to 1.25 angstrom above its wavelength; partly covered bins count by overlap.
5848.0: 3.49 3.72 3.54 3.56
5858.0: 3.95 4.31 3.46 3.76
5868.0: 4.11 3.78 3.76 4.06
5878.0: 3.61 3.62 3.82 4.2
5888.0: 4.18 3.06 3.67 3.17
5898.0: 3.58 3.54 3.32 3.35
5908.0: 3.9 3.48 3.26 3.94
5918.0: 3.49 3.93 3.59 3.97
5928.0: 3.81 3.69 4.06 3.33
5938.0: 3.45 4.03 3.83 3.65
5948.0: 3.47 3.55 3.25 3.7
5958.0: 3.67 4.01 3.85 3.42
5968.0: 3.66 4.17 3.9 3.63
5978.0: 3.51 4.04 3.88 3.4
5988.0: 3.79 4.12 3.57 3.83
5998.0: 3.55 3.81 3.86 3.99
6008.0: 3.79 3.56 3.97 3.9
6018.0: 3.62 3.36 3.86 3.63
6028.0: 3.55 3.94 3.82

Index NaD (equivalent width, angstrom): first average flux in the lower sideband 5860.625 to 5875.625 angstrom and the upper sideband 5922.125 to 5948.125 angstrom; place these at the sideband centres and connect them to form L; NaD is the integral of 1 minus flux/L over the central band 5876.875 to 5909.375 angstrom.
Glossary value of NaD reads 1.6 angstrom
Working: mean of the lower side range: 3.84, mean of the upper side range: 3.73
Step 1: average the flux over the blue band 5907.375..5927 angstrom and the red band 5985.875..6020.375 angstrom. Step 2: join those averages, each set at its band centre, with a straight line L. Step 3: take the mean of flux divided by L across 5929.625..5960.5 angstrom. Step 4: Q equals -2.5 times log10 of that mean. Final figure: 0.02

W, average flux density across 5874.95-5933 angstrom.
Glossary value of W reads 3.67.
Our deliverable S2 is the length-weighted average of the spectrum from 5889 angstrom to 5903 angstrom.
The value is 3.41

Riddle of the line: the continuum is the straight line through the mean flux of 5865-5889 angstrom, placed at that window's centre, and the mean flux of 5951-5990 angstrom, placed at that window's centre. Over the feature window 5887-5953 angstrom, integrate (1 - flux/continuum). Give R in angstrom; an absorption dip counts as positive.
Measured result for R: 3.4 angstrom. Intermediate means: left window 3.89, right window 3.73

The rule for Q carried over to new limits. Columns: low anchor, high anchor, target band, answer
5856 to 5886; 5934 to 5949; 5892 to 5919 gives 0.069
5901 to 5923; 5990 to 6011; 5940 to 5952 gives -0.005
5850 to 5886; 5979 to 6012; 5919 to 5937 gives 0.011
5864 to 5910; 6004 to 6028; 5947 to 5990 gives 0.003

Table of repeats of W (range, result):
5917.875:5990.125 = 3.72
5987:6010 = 3.8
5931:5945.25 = 3.73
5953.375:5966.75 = 3.7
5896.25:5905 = 3.45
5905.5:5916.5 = 3.6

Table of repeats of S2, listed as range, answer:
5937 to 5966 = 3.66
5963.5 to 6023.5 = 3.76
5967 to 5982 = 3.82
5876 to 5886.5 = 3.82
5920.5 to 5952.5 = 3.7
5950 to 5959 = 3.54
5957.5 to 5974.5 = 3.82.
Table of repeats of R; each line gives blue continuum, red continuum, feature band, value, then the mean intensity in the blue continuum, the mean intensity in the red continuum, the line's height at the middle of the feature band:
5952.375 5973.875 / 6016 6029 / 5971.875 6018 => -1.2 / 3.75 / 3.62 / 3.68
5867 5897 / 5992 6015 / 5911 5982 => 1.1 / 3.75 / 3.78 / 3.76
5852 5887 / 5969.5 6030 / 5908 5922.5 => 0.6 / 3.83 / 3.76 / 3.81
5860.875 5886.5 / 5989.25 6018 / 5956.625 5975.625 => 0.1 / 3.83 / 3.81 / 3.81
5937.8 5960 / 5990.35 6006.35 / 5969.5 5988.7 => -0.3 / 3.64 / 3.79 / 3.74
